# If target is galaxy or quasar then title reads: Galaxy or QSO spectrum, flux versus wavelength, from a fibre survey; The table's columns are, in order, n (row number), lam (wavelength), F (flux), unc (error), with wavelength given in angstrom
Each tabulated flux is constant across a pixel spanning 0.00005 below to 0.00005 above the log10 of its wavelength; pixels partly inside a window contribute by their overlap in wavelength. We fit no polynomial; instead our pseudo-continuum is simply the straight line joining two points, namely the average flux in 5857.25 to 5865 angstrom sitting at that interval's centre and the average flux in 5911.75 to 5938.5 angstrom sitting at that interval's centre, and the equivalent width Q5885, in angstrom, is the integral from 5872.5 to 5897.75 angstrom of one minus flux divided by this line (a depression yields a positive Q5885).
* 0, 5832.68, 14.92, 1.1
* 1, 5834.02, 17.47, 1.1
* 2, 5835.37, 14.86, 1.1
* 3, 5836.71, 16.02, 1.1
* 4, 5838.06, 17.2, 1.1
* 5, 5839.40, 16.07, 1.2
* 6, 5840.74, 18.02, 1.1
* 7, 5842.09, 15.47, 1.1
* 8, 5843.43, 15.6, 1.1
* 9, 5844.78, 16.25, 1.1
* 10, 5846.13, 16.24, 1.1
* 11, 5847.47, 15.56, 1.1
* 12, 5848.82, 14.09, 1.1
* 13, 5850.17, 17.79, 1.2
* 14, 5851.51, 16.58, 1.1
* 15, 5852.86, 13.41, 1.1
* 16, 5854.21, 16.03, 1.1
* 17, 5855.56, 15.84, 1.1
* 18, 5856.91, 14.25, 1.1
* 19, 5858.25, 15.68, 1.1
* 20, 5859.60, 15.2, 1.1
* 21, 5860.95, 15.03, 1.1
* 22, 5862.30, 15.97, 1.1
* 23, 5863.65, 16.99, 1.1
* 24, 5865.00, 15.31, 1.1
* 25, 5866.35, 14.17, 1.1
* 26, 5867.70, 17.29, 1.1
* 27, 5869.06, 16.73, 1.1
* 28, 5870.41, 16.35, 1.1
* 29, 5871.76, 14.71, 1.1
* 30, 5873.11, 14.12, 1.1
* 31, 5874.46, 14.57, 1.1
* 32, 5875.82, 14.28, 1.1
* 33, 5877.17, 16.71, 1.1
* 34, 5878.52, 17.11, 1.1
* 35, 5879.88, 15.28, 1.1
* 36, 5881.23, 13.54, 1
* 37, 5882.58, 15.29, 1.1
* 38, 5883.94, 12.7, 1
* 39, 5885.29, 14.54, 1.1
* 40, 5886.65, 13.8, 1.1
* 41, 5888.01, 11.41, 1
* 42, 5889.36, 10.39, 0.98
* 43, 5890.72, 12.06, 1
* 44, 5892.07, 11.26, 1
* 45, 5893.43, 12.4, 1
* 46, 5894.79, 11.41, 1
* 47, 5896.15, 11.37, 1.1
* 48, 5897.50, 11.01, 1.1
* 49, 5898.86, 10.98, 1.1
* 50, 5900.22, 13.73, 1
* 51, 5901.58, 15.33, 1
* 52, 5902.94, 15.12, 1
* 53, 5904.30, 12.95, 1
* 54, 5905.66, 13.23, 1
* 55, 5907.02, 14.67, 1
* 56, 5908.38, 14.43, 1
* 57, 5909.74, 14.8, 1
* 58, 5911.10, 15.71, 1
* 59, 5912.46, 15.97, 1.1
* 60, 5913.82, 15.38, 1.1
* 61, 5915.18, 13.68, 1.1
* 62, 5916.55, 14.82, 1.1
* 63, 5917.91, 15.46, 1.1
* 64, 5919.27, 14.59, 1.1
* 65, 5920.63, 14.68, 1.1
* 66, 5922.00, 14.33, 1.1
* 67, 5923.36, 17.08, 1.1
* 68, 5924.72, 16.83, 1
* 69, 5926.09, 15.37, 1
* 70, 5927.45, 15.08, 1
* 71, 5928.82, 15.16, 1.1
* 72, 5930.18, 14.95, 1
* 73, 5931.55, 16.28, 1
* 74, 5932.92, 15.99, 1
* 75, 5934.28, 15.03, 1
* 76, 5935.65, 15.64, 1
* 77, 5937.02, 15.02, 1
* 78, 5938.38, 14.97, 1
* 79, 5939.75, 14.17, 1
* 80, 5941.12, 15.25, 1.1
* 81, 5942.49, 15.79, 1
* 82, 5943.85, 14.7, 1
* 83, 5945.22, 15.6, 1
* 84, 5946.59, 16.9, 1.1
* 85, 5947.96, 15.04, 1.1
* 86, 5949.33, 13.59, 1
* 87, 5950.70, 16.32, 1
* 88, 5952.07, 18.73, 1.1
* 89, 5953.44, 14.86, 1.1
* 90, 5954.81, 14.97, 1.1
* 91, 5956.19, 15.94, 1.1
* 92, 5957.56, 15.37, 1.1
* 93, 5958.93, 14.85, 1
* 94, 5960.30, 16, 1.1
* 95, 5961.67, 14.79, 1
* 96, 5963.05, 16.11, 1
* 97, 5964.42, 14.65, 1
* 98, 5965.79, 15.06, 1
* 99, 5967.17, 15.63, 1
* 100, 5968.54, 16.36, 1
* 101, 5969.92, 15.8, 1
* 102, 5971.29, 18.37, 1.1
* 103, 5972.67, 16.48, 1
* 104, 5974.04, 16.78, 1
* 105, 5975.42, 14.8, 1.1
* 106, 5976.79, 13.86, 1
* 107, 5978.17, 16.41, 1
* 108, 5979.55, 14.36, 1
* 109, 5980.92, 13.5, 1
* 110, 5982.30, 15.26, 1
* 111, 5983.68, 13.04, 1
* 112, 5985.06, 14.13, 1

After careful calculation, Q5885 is 3.6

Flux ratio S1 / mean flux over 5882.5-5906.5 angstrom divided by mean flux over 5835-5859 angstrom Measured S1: 0.80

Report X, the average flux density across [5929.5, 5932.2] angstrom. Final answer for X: 15.6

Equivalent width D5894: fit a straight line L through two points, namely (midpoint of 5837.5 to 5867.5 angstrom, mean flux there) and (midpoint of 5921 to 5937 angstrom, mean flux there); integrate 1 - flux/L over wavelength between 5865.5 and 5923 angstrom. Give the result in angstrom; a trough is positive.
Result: 5.7 angstrom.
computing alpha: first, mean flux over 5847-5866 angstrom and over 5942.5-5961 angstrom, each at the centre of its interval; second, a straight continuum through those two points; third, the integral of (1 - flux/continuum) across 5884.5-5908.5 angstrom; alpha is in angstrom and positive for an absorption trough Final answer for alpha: 4.3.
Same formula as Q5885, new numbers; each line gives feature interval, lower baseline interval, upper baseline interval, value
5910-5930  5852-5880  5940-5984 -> 0.27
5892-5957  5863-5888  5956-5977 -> 2.85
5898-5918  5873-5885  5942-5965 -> 1.03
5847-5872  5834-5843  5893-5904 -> -1.00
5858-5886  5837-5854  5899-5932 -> 0.53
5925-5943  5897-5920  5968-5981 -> -0.58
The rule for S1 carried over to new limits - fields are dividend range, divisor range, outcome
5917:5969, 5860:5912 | 1.09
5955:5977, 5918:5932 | 1.02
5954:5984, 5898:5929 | 1.05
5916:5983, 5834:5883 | 0.99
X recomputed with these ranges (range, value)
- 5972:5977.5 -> 15.5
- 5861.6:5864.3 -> 16.5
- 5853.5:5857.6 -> 15.4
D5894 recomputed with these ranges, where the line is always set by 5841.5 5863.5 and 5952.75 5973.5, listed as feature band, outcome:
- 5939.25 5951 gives 0.3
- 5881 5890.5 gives 1.6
